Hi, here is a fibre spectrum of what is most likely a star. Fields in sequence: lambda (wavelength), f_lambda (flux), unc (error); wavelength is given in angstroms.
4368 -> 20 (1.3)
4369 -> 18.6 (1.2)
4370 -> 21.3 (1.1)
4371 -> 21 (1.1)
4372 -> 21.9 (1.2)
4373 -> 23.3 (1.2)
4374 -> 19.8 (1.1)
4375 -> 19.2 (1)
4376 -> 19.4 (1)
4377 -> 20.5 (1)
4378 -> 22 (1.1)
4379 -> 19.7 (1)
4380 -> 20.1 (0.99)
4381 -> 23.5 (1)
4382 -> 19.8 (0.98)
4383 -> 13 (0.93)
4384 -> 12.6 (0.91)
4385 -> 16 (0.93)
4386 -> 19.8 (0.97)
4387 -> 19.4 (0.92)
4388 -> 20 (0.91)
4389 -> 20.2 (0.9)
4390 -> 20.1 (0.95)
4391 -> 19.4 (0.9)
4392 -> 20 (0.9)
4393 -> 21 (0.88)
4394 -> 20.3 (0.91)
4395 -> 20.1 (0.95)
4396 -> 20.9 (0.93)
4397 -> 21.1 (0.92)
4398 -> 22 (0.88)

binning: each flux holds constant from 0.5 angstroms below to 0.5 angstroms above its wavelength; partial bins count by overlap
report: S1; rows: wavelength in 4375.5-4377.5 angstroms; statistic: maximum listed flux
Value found 20.5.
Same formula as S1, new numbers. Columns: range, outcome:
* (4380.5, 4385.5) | 23.5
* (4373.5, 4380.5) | 22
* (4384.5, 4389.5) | 20.2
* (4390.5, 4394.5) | 21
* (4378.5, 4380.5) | 20.1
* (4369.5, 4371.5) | 21.3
